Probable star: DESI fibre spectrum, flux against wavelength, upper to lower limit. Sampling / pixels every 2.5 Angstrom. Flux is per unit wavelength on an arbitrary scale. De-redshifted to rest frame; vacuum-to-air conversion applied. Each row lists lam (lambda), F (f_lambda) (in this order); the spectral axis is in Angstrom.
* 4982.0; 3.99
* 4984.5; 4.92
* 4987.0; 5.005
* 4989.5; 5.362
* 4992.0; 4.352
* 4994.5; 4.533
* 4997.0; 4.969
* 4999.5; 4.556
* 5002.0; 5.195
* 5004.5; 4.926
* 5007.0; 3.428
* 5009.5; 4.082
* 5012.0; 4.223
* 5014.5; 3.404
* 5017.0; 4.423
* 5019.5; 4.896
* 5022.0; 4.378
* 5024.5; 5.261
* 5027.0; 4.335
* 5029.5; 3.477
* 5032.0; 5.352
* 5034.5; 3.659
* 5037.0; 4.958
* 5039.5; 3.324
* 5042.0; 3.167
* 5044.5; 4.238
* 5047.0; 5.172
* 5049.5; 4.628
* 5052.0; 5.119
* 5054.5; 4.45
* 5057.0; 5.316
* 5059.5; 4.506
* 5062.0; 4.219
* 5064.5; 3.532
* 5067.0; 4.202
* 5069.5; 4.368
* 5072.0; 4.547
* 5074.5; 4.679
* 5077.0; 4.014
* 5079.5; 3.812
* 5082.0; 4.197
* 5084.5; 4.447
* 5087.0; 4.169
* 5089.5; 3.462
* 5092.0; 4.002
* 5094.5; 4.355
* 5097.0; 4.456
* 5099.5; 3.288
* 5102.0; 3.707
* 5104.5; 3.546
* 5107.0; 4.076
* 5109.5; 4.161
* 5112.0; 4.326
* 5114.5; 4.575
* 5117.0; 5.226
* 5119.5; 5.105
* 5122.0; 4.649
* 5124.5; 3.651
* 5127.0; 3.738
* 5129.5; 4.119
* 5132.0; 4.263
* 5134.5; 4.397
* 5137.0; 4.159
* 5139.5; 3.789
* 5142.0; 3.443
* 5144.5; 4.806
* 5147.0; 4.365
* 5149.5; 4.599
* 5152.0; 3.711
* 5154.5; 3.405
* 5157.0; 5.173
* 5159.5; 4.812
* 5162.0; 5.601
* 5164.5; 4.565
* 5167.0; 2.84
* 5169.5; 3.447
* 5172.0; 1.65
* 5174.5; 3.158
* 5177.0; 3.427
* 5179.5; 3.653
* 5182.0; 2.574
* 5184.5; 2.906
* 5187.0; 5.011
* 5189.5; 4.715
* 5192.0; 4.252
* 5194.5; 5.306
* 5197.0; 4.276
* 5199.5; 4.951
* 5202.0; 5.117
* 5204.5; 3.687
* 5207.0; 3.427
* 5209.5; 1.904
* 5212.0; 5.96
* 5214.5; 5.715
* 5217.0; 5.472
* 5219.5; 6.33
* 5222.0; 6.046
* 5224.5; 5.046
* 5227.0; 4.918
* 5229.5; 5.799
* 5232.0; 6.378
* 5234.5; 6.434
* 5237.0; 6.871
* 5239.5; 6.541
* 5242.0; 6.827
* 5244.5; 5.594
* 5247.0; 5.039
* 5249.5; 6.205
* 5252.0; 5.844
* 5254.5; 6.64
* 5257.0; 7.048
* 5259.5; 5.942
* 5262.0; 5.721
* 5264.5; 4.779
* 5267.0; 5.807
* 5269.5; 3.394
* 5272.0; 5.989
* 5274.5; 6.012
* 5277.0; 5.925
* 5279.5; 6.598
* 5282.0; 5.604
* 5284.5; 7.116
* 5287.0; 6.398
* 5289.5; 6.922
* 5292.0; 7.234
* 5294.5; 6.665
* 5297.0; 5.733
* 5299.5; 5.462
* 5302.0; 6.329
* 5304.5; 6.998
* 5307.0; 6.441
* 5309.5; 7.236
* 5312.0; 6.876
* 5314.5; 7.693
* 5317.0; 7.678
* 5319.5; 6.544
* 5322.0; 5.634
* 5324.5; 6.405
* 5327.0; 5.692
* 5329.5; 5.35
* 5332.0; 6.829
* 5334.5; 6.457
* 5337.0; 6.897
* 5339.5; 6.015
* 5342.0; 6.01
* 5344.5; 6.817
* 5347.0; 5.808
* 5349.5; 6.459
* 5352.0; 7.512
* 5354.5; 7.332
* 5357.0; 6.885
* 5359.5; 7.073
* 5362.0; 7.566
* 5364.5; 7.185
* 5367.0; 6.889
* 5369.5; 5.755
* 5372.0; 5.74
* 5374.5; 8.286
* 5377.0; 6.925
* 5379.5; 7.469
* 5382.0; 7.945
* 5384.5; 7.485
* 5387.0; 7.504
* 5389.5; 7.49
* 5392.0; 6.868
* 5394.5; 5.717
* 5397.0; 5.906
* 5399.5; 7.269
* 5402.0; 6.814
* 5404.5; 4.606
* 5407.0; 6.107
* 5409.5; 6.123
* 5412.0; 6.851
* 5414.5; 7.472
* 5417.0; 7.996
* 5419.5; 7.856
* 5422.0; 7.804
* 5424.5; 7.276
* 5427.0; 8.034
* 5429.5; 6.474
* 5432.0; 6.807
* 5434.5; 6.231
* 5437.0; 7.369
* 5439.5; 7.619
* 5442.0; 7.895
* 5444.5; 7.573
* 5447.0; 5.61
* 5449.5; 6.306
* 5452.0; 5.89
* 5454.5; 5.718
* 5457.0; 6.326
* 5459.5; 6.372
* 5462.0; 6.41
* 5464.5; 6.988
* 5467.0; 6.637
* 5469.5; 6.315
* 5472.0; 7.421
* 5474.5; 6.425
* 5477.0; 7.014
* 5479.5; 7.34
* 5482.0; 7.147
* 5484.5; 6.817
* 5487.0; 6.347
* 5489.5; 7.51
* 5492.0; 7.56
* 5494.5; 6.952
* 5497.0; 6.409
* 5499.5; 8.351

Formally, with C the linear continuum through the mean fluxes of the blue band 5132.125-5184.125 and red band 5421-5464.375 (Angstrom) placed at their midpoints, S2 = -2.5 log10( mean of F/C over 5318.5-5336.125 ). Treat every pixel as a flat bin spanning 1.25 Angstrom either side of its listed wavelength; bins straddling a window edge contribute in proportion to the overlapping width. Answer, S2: -0.097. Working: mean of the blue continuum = 3.87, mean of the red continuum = 6.81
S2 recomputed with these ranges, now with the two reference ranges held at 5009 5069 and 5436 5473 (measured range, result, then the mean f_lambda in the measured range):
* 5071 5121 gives 0.11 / 4.21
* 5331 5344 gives -0.07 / 6.46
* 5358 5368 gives -0.16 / 7.18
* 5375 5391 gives -0.19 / 7.5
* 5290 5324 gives -0.14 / 6.66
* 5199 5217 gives 0.19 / 4.45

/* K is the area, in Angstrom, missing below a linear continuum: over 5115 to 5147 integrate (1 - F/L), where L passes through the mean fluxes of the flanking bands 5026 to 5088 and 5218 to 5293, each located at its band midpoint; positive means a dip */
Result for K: 4.3 Angstrom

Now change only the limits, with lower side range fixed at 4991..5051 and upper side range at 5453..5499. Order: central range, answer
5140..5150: 1.57 Angstrom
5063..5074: 1.02 Angstrom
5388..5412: 0.06 Angstrom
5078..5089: 1.40 Angstrom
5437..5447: -1.20 Angstrom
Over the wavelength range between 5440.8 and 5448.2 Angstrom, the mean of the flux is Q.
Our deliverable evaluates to 7.03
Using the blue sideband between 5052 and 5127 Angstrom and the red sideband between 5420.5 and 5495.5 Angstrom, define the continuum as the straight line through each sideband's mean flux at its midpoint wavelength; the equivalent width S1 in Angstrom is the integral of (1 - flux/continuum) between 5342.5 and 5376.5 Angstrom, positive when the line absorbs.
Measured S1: -3.7 Angstrom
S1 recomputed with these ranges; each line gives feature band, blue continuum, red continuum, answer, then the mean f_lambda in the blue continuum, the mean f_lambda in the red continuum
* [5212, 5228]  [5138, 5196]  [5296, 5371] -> -2.8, 3.97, 6.59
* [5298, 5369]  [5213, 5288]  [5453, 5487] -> -4.8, 5.93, 6.67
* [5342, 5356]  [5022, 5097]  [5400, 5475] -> -1.1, 4.31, 6.79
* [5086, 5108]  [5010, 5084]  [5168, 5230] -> 2.3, 4.34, 4.33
